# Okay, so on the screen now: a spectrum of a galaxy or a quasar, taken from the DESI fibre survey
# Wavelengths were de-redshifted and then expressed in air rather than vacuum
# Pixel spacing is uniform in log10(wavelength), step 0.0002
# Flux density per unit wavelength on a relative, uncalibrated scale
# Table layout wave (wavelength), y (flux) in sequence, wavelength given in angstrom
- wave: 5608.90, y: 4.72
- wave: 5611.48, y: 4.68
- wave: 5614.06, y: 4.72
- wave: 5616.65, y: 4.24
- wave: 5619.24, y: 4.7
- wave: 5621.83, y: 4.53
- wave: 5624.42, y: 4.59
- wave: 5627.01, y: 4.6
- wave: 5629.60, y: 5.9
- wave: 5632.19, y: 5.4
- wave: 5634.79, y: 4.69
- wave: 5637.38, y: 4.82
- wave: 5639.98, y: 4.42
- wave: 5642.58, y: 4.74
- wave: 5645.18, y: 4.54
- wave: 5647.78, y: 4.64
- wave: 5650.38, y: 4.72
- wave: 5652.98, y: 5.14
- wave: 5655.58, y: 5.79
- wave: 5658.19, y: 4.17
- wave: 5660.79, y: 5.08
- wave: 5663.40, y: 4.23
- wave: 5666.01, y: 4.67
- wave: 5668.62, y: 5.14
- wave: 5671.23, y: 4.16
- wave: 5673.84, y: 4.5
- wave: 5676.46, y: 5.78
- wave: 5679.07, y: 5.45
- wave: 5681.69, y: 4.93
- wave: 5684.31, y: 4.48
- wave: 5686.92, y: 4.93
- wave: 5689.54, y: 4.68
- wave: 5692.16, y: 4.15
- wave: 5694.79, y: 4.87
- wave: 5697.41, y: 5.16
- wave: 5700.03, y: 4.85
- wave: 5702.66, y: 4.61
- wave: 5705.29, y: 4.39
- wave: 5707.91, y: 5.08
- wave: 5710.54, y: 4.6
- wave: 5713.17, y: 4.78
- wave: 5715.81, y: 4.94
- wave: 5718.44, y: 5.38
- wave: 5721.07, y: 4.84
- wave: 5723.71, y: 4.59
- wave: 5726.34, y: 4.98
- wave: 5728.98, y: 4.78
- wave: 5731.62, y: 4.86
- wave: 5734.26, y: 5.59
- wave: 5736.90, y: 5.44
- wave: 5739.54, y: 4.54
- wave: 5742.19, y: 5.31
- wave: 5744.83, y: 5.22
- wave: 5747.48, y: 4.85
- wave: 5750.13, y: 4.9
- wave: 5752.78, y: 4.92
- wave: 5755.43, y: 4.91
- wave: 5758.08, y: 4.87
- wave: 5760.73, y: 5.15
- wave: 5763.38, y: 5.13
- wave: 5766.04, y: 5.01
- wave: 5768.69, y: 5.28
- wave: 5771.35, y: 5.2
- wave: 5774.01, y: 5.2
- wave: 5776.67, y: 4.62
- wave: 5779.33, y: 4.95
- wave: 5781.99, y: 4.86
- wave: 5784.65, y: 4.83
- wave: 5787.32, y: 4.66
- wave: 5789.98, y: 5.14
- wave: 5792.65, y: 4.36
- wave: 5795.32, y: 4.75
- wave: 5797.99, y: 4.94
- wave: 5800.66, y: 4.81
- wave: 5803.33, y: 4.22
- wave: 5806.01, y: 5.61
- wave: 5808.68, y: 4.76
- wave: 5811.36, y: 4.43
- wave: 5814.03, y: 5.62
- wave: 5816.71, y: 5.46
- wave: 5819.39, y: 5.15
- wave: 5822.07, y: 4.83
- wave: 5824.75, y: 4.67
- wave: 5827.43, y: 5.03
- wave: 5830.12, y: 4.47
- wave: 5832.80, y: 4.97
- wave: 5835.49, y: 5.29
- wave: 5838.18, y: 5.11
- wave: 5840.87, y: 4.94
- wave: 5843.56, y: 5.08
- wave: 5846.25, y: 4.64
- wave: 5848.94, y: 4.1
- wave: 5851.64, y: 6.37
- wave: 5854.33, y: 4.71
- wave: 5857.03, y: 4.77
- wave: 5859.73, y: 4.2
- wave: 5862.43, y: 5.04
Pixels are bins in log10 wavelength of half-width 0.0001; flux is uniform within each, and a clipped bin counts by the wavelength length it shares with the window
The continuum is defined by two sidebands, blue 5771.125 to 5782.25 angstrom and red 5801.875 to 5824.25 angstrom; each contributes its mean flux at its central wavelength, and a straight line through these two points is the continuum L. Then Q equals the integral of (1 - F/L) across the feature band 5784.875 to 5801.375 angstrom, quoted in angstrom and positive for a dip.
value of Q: 0.6 angstrom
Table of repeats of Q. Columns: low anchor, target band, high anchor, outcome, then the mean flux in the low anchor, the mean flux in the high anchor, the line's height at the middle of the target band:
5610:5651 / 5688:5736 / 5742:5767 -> 0.7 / 4.75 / 5.01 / 4.92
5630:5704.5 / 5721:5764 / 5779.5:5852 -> -1.1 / 4.82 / 4.91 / 4.87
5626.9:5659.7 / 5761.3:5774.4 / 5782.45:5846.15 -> -0.7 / 4.9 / 4.91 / 4.91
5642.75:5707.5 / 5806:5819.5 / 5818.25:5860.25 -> -0.7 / 4.8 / 4.91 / 4.89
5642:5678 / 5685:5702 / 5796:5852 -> 0.3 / 4.81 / 4.95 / 4.84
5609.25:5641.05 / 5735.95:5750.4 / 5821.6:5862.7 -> -0.6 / 4.78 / 4.89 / 4.84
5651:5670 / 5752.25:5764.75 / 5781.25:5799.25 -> -0.5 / 4.88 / 4.79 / 4.81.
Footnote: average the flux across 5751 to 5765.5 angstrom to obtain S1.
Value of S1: 4.99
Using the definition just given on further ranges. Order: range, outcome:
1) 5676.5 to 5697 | 4.86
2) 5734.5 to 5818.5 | 4.97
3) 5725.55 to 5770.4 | 5.05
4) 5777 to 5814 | 4.82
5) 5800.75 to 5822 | 5.01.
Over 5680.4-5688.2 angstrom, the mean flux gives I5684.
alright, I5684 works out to 4.78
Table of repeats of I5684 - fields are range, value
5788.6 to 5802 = 4.8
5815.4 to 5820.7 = 5.3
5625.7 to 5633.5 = 5.3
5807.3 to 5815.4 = 4.95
